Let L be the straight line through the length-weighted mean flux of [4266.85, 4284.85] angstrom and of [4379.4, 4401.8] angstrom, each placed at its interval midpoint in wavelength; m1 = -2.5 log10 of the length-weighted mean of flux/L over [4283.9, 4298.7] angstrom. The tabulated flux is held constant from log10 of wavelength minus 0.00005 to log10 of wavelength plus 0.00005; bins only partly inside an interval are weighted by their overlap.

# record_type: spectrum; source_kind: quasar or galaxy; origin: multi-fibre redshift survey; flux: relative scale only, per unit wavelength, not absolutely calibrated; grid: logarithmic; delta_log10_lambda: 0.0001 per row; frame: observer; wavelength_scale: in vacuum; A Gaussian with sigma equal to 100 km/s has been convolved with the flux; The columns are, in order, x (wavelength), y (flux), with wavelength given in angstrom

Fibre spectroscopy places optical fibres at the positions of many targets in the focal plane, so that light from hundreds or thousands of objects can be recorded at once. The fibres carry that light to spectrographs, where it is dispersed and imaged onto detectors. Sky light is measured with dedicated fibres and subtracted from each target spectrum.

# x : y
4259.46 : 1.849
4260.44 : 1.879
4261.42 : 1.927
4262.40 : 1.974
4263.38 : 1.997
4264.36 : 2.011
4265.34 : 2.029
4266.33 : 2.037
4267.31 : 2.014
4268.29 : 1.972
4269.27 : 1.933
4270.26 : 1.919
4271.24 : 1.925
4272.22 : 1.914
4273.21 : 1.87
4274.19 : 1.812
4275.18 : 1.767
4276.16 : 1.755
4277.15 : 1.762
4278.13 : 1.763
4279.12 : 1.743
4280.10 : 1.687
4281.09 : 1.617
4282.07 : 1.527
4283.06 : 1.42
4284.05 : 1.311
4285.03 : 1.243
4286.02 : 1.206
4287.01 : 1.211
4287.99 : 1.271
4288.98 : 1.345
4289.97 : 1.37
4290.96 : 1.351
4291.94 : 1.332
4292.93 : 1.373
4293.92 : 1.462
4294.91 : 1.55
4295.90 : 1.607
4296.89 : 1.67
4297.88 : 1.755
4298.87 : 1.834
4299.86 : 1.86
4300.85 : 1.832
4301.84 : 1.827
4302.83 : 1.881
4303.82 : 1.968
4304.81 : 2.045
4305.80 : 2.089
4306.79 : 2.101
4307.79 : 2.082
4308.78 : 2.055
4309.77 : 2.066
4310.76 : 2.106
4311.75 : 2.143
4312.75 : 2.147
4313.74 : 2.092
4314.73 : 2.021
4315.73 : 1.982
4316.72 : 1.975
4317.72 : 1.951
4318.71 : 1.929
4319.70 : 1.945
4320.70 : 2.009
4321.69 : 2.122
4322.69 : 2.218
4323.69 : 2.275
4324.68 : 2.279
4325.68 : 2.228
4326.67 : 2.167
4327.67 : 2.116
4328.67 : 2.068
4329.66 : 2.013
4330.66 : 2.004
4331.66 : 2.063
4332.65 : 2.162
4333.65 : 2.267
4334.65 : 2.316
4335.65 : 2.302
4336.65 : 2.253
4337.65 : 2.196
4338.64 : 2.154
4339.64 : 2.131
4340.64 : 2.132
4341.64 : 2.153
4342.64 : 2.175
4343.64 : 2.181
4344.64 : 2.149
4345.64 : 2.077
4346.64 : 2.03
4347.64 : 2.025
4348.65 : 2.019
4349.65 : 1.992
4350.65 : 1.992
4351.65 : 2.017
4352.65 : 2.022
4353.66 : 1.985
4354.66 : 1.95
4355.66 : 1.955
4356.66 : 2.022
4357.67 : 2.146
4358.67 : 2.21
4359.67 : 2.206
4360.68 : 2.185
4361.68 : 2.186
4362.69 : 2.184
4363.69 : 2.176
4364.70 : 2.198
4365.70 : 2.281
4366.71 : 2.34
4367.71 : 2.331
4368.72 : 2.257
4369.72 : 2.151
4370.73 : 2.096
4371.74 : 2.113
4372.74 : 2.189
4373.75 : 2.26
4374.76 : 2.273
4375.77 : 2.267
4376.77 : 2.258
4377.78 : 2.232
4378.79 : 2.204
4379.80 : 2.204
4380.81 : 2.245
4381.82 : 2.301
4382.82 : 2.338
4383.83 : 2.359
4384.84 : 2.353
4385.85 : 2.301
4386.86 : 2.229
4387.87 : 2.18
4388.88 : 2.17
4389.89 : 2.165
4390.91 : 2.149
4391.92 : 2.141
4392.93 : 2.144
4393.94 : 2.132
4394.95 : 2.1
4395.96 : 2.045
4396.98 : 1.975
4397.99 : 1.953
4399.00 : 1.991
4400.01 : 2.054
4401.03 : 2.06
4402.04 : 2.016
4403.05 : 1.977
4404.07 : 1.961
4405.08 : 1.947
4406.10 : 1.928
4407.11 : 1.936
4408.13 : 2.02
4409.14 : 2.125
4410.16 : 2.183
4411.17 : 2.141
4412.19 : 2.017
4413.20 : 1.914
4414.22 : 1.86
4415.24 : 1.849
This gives 0.266 mag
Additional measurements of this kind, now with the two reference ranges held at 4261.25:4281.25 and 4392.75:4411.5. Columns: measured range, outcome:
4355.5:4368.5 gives -0.11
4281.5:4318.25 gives 0.11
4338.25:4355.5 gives -0.05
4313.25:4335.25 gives -0.08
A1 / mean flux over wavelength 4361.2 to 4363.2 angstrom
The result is 2.18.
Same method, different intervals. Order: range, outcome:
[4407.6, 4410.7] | 2.11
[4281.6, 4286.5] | 1.34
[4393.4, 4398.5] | 2.04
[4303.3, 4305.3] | 2.01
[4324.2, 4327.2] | 2.22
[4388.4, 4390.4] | 2.16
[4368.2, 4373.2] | 2.16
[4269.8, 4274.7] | 1.89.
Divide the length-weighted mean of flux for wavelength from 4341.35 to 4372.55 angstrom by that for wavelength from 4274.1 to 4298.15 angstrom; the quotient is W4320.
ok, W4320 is 1.41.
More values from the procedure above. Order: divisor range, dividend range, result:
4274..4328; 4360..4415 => 1.19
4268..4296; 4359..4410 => 1.36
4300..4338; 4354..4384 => 1.06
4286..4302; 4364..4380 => 1.46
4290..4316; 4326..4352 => 1.15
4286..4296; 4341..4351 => 1.52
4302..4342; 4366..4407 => 1.03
